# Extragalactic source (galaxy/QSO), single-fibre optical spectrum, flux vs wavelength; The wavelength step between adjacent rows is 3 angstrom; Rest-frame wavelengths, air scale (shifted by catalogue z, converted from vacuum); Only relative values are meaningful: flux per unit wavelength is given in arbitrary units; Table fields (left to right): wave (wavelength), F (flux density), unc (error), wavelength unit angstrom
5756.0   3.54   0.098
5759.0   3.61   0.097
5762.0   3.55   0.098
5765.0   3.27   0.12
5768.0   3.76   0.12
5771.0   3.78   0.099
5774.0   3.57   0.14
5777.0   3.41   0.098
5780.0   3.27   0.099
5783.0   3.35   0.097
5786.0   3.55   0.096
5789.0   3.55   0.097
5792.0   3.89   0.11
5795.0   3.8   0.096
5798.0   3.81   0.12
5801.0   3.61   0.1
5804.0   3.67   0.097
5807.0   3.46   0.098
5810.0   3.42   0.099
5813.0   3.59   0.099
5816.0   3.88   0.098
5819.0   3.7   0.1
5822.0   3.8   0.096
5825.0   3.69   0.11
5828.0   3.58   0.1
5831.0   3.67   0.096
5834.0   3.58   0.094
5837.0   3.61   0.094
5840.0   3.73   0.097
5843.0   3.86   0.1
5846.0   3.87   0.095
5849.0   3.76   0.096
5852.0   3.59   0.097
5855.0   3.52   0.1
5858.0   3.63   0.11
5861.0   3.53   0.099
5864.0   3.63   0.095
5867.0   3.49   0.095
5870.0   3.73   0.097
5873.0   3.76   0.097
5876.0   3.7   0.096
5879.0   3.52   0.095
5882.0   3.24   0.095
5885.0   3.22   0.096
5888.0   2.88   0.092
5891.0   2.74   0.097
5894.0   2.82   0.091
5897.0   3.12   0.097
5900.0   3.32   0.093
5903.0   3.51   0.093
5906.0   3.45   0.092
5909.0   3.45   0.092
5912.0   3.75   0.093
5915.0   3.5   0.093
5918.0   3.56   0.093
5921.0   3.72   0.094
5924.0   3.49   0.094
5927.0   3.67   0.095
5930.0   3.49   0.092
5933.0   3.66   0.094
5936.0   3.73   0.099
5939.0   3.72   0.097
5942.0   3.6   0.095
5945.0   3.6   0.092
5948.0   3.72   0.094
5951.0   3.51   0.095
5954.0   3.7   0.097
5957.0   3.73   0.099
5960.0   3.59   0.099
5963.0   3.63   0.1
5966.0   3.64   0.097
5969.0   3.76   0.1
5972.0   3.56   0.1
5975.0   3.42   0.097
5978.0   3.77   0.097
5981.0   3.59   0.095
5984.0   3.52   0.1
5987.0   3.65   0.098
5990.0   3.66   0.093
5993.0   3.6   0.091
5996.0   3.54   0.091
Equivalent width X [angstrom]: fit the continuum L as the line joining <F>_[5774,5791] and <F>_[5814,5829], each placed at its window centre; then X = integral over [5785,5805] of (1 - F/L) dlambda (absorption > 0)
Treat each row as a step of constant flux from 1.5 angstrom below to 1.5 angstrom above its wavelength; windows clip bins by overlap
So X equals -0.9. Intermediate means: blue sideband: 3.45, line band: 3.7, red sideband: 3.73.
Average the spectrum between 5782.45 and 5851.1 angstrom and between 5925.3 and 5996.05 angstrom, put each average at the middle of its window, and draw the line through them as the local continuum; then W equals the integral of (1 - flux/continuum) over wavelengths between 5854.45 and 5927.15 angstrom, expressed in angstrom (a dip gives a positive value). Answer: 4.4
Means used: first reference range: 3.67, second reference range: 3.63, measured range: 3.43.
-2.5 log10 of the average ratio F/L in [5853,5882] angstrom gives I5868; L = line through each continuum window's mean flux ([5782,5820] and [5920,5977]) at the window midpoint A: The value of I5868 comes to 0.01 mag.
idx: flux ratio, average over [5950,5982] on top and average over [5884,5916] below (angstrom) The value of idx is 1.12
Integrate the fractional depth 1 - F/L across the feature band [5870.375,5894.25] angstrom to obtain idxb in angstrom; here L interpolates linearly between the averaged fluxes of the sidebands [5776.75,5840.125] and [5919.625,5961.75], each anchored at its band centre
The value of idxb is 2.3 angstrom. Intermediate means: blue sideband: 3.62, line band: 3.28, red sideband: 3.64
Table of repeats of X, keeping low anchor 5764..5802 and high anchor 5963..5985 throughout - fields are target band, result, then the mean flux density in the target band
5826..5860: -0.70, 3.67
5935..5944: -0.17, 3.68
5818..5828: -0.32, 3.71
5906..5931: 0.23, 3.57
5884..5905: 2.97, 3.09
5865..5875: -0.17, 3.66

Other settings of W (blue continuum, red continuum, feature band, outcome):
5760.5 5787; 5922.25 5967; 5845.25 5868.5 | -0.36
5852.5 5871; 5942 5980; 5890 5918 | 2.22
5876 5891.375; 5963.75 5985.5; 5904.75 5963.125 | -3.18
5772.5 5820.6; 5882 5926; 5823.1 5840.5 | -0.67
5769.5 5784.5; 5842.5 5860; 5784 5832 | -1.32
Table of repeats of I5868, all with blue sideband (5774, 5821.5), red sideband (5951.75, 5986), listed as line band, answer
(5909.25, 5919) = 0.010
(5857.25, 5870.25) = 0.007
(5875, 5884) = 0.047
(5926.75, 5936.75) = -0.002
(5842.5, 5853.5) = -0.045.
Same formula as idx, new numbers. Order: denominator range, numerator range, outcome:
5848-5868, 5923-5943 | 1.01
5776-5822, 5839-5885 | 1.00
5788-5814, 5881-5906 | 0.86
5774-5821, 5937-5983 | 1.01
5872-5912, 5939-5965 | 1.10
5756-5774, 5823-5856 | 1.03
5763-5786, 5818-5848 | 1.06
